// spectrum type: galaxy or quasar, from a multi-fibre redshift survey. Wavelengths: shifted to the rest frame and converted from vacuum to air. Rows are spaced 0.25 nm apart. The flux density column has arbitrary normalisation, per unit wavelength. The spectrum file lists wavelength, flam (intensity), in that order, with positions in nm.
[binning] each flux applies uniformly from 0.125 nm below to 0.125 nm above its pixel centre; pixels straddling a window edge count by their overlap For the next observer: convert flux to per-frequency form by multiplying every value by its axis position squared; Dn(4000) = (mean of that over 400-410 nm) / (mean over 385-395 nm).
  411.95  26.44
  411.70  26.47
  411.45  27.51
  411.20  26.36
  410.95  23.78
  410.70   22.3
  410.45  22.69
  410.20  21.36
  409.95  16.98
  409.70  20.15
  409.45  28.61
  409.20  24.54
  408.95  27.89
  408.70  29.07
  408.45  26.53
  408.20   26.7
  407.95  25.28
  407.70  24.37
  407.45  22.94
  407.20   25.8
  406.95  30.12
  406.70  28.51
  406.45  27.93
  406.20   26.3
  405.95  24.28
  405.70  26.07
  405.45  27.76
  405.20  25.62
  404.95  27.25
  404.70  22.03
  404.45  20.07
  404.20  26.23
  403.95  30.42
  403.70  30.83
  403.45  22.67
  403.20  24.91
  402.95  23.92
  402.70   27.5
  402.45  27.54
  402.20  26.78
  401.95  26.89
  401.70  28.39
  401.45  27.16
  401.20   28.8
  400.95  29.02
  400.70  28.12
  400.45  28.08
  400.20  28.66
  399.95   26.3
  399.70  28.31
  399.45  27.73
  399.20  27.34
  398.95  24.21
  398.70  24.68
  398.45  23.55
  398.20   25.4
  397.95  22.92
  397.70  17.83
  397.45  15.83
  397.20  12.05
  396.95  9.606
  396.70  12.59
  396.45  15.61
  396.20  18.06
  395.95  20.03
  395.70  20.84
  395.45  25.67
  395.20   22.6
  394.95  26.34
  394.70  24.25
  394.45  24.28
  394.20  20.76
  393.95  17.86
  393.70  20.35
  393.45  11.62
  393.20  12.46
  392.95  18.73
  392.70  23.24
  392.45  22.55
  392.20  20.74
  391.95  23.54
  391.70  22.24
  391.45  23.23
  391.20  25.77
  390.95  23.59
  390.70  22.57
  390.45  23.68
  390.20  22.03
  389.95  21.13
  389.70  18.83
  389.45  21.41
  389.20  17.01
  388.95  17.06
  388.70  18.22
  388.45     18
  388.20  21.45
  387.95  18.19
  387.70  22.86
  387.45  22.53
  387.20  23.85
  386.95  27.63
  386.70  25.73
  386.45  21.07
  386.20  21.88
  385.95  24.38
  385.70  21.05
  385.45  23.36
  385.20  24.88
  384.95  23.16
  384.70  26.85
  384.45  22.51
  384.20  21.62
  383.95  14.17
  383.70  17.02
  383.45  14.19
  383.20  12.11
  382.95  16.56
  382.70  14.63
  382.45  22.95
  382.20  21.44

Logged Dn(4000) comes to 1.32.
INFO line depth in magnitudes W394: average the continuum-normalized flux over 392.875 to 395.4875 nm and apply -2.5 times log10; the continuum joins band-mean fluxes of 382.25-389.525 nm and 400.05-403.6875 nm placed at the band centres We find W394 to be 0.18 mag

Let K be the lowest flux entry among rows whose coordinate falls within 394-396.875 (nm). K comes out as 12.59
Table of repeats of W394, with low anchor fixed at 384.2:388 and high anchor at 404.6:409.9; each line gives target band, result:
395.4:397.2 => 0.42 mag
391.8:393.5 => 0.24 mag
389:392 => 0.09 mag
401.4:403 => -0.07 mag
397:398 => 0.46 mag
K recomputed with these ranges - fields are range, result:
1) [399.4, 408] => 20.07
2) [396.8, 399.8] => 9.606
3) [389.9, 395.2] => 11.62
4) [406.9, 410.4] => 16.98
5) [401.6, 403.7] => 22.67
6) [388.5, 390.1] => 17.01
